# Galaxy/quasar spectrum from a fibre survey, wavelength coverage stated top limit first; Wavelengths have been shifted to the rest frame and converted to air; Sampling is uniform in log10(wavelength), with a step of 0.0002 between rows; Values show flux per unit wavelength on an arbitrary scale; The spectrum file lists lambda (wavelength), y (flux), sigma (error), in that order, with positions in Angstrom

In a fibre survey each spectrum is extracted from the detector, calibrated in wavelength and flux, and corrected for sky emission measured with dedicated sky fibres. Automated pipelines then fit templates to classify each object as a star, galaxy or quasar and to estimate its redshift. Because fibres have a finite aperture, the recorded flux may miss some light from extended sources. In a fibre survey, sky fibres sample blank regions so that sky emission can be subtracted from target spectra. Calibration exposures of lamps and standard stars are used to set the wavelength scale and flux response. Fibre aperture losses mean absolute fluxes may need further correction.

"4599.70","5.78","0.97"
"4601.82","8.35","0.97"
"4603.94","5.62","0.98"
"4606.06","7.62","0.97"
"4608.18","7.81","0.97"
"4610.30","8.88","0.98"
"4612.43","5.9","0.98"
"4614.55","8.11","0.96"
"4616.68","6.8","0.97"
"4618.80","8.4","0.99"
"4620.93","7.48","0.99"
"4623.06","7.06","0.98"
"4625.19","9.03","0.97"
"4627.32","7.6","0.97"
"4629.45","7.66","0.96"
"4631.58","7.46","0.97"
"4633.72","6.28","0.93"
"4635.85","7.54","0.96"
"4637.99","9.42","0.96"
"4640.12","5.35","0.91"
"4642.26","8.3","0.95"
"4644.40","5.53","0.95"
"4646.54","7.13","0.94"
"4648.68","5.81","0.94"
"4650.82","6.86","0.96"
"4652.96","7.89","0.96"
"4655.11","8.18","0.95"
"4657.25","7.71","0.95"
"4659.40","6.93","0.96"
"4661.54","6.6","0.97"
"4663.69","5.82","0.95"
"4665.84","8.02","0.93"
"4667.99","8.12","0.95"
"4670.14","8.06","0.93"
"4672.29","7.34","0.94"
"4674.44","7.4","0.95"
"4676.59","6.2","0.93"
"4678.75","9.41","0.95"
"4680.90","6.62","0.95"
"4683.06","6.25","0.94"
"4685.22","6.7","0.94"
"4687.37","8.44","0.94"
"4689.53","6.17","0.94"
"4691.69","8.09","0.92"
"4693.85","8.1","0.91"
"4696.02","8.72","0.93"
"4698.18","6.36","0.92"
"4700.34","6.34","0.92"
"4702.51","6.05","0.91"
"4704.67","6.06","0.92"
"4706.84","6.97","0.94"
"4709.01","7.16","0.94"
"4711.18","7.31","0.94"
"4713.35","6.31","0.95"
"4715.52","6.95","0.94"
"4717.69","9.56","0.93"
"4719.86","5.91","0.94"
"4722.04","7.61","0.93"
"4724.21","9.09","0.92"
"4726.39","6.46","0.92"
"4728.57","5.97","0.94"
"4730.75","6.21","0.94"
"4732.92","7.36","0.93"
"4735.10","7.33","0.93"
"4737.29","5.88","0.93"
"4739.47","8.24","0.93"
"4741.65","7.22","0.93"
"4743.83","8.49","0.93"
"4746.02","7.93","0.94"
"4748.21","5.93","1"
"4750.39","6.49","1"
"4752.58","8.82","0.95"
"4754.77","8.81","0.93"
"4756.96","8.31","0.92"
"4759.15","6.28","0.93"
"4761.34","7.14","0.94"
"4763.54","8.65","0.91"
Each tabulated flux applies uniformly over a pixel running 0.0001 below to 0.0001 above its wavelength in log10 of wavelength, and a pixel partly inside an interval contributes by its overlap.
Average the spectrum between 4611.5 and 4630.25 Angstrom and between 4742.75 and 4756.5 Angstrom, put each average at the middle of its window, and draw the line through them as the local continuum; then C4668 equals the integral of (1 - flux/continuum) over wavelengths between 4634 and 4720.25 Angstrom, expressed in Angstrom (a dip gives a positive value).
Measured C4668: 5.22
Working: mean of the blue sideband 7.57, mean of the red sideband 7.77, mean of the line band 7.19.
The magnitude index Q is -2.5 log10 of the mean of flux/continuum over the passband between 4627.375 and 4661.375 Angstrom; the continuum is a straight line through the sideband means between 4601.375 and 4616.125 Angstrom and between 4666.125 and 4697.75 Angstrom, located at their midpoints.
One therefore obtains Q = 0.04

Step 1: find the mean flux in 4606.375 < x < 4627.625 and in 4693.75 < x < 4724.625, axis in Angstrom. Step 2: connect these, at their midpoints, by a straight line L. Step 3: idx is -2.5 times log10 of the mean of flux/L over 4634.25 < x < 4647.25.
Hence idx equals 0.058 mag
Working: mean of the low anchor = 7.71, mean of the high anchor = 7.17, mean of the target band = 7.18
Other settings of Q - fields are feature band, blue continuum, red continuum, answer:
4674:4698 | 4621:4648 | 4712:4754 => -0.02 mag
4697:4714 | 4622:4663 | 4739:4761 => 0.14 mag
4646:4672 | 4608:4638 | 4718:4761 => 0.04 mag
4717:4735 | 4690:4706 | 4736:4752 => -0.01 mag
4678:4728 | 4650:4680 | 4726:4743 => -0.01 mag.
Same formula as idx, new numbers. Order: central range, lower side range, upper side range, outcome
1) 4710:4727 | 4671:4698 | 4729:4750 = -0.03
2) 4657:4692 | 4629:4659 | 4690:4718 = -0.01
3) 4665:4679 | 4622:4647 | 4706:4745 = -0.06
